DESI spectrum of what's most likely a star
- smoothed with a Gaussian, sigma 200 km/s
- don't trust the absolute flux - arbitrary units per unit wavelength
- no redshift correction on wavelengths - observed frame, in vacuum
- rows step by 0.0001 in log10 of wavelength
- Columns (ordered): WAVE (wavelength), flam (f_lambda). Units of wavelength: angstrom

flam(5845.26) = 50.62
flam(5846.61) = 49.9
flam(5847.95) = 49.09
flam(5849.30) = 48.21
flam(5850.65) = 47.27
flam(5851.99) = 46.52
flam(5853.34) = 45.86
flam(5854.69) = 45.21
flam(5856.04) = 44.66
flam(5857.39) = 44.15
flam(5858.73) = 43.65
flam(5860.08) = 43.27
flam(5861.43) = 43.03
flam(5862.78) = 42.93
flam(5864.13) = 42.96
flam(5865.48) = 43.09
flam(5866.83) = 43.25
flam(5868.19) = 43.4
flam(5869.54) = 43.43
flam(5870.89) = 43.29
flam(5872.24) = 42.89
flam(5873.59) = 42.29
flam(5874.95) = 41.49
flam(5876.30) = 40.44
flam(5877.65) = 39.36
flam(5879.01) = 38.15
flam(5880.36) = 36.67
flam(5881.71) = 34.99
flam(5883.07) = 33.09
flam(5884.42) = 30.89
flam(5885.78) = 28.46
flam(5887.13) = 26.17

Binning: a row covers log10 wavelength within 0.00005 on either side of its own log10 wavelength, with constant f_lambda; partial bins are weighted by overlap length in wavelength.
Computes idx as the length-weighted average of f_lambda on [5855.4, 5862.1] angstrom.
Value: 43.8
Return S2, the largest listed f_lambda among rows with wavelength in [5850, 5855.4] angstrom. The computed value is 47.27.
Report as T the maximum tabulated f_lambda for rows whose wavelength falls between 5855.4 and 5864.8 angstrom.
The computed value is 44.66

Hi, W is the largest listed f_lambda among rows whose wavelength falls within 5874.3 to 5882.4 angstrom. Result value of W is 41.49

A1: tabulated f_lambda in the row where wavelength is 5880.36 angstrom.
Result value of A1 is 36.67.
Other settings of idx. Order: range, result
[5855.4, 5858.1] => 44.5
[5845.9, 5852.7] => 48.2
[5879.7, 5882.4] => 35.8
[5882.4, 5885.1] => 32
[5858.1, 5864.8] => 43.2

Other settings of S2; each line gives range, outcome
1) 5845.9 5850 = 49.9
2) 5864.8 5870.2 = 43.43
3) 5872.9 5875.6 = 42.29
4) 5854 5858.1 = 45.21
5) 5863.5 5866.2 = 43.09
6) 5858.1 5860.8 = 43.65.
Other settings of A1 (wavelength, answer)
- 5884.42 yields 30.89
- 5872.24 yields 42.89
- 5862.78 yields 42.93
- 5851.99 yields 46.52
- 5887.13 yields 26.17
